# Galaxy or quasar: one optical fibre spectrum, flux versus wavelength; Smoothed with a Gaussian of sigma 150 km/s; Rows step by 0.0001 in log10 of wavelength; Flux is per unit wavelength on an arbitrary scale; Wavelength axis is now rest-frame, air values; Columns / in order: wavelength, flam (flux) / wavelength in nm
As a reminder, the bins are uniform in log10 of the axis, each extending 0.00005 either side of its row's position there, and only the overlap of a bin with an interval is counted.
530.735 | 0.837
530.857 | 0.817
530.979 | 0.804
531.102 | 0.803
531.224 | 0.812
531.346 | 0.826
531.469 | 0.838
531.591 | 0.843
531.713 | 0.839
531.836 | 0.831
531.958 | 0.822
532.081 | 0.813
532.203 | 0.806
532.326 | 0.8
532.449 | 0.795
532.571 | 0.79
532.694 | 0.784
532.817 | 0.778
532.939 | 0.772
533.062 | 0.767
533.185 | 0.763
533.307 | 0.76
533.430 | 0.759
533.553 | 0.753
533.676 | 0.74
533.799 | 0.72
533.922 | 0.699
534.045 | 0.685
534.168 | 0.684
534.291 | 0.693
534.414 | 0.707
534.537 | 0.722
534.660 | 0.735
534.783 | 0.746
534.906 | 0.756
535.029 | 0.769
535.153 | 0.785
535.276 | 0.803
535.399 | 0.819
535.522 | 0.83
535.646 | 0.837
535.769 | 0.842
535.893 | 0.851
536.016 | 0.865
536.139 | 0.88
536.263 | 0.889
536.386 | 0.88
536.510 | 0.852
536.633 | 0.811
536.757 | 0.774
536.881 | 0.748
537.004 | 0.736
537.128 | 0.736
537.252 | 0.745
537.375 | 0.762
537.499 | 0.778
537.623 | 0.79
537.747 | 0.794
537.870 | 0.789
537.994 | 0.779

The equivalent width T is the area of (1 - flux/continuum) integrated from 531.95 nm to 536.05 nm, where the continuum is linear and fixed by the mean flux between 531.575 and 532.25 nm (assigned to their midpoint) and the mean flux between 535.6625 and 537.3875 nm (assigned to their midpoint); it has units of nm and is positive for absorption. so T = 0.248 nm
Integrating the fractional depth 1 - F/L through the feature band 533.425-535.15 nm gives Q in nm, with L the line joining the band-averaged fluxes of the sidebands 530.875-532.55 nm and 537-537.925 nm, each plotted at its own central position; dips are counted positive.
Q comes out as 0.15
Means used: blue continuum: 0.817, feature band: 0.727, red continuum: 0.768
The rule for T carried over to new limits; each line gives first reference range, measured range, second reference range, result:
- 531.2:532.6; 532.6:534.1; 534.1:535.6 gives 0.07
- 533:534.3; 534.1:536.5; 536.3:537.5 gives -0.12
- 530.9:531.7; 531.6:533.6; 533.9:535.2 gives -0.02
